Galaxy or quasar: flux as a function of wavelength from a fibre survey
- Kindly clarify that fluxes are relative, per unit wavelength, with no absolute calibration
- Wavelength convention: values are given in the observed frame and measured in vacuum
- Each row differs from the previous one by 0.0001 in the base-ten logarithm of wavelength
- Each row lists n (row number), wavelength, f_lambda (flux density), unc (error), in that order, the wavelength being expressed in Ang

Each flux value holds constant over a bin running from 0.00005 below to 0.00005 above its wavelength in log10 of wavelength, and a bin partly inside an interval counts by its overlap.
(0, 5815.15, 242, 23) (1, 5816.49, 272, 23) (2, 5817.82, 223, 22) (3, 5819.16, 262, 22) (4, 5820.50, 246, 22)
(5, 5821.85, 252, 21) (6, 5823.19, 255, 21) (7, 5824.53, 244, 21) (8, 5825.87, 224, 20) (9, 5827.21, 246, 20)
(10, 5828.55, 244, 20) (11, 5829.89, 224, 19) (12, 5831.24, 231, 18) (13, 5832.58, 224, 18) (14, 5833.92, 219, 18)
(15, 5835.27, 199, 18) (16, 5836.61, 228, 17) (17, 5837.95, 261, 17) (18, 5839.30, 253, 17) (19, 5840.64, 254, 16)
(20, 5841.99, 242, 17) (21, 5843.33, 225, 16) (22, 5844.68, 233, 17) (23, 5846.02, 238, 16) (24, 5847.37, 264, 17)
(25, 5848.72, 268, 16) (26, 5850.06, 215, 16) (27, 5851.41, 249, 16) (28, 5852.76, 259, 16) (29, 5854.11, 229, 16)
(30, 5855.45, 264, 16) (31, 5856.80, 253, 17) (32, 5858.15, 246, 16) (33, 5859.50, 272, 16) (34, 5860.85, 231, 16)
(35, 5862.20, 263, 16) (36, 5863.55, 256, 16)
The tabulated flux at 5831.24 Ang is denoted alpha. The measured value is 231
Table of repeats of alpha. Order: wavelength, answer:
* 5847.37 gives 264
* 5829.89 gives 224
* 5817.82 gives 223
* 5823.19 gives 255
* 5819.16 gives 262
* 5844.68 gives 233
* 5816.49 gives 272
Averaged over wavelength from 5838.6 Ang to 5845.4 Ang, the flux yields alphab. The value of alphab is 241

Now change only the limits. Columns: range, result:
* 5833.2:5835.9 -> 209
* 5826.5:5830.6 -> 238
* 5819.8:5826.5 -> 244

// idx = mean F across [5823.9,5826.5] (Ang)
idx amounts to 234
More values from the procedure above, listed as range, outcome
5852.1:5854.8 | 245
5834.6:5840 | 236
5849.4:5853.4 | 241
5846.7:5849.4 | 266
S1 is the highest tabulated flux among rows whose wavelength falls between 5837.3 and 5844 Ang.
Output 261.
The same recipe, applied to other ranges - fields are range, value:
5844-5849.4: 268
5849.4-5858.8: 264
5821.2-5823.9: 255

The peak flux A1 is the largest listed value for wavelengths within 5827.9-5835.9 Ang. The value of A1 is 244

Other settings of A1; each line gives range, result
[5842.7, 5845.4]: 233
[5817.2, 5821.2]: 262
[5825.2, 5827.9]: 246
